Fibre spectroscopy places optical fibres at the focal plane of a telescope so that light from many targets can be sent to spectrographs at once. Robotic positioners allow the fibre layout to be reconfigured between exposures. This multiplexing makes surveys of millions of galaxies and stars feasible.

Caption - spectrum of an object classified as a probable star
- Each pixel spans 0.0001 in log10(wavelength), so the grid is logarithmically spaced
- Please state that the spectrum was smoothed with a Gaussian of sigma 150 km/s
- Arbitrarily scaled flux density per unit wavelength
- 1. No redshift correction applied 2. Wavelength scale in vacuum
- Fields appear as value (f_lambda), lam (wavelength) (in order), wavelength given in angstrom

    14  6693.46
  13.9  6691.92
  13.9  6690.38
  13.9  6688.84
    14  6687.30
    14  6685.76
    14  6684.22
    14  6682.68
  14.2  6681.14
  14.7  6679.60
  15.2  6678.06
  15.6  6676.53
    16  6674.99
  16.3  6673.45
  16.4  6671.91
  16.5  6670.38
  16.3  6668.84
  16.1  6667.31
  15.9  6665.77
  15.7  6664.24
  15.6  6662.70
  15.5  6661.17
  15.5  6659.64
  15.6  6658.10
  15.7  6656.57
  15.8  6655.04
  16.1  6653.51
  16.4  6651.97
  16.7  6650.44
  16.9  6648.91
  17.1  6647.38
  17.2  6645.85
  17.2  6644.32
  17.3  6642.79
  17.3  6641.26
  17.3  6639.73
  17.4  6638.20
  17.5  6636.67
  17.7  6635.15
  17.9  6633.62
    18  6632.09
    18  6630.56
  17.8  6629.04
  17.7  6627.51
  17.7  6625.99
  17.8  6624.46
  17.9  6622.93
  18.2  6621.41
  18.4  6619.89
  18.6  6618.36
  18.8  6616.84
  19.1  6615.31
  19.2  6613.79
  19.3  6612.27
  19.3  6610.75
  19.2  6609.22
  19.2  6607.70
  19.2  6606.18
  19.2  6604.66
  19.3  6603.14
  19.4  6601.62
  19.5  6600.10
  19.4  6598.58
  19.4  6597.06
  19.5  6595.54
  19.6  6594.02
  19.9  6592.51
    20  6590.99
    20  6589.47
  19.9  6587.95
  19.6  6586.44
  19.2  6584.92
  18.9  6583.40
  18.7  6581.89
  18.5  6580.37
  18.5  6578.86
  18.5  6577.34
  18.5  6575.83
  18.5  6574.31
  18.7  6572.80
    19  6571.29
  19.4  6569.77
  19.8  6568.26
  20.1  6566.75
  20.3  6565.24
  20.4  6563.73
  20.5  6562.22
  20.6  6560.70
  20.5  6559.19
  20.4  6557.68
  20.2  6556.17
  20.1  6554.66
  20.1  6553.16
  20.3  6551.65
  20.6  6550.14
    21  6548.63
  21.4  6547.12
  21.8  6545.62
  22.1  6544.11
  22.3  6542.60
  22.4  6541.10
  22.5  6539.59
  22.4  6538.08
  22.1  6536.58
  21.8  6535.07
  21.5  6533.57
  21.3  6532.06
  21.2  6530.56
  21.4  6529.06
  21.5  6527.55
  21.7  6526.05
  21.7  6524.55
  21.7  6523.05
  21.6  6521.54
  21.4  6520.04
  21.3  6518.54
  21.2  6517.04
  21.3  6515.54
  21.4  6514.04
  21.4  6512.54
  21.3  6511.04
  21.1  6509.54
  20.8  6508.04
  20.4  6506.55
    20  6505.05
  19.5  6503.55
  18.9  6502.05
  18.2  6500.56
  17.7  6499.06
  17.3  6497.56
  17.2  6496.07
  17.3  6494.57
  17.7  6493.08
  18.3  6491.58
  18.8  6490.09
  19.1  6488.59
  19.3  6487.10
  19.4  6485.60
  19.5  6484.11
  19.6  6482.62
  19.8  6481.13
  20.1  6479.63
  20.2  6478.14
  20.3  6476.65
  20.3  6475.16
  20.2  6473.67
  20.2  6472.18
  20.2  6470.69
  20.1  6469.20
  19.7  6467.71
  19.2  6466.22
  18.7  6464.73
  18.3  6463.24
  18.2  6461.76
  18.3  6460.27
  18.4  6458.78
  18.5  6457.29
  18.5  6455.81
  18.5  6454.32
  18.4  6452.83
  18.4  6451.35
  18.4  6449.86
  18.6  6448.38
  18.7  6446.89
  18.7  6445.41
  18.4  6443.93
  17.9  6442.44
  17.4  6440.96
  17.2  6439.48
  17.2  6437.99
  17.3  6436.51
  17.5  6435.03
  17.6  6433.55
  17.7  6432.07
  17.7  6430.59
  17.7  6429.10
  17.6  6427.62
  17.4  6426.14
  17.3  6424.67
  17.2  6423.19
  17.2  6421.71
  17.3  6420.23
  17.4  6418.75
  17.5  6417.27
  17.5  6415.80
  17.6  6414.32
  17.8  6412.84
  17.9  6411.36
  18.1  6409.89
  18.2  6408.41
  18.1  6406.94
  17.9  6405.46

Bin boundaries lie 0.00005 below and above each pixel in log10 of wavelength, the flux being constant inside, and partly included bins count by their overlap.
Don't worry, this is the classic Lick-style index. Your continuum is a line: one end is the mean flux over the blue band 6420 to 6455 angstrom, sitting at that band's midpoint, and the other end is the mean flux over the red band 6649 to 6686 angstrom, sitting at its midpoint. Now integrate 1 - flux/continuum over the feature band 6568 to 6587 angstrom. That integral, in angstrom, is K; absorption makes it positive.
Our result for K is -2.8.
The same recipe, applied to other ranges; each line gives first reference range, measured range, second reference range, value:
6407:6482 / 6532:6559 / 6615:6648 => -4.89 angstrom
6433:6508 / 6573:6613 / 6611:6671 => -3.58 angstrom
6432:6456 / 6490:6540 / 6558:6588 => -4.40 angstrom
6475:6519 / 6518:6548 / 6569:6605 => -3.56 angstrom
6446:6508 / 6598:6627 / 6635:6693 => -3.76 angstrom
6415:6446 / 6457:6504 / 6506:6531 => 1.57 angstrom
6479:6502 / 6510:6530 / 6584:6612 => -2.75 angstrom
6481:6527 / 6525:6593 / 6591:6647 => -4.18 angstrom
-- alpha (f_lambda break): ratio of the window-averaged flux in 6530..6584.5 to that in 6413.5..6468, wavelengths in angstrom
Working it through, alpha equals 1.1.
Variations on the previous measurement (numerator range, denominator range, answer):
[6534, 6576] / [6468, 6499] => 1.08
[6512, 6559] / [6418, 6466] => 1.19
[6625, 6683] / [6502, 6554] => 0.77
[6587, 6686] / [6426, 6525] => 0.91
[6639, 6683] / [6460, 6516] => 0.83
